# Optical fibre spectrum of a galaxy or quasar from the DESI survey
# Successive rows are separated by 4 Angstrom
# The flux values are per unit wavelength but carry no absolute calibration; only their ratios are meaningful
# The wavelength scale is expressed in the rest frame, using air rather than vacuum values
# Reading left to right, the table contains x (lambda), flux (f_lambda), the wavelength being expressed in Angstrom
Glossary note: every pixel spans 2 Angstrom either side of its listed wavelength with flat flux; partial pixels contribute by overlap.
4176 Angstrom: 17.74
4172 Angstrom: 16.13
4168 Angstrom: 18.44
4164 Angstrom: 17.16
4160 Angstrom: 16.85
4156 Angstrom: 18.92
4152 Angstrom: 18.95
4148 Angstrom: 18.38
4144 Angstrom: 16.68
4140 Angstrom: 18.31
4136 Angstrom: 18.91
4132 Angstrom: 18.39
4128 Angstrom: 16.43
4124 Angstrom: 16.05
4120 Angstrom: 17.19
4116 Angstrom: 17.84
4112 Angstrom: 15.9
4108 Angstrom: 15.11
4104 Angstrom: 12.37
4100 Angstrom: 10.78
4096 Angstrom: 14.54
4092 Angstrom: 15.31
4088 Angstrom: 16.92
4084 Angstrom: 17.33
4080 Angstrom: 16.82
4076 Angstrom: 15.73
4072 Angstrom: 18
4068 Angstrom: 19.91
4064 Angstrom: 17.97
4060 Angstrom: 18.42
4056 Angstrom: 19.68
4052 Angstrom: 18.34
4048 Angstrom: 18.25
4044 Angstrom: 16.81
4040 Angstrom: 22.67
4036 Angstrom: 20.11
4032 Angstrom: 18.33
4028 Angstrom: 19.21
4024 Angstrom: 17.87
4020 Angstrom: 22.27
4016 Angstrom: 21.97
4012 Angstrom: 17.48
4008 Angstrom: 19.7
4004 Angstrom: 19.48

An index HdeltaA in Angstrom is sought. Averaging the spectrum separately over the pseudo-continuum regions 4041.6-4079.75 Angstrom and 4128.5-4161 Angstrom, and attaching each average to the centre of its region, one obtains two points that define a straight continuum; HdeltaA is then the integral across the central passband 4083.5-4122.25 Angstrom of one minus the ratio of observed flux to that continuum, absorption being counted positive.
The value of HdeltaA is 6.1 Angstrom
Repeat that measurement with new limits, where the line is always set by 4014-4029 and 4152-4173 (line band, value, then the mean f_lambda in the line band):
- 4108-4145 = 2.4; 17.2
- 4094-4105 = 3.7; 12.6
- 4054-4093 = 3.5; 17.7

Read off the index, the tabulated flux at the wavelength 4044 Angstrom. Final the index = 16.81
